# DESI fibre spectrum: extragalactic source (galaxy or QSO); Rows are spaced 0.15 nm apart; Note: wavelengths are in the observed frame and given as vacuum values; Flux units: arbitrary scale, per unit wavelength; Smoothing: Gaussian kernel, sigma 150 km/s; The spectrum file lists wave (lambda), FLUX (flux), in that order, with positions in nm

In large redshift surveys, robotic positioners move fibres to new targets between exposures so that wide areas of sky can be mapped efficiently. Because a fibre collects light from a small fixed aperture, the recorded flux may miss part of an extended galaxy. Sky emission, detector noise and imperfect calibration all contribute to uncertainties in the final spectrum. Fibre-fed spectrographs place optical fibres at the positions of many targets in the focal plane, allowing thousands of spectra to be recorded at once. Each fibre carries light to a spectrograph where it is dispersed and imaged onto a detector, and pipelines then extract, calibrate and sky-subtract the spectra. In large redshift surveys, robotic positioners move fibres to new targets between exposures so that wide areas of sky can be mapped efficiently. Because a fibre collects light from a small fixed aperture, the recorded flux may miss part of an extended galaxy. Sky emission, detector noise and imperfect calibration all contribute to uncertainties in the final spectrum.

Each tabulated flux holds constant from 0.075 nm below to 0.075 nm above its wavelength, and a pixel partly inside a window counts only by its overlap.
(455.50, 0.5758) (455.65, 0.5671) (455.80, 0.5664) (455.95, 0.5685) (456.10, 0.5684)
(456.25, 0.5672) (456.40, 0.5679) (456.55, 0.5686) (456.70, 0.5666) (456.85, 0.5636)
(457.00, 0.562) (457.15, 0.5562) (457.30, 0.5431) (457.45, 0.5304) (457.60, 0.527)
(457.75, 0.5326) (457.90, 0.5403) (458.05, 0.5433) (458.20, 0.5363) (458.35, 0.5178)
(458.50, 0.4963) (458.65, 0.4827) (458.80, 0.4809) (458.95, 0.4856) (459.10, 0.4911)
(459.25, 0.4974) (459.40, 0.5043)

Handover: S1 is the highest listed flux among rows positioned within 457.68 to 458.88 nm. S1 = 0.5433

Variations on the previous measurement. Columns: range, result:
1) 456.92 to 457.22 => 0.562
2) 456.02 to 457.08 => 0.5686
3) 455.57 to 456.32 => 0.5685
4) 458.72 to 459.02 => 0.4856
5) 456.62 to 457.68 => 0.5666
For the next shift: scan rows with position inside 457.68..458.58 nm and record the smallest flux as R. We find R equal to 0.4963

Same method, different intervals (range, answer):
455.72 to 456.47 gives 0.5664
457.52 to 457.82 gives 0.527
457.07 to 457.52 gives 0.5304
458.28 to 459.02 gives 0.4809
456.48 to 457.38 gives 0.5431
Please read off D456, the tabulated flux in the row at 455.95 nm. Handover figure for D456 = 0.5685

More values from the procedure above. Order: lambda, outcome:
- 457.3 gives 0.5431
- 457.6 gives 0.527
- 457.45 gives 0.5304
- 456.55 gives 0.5686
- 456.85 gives 0.5636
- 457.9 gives 0.5403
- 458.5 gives 0.4963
